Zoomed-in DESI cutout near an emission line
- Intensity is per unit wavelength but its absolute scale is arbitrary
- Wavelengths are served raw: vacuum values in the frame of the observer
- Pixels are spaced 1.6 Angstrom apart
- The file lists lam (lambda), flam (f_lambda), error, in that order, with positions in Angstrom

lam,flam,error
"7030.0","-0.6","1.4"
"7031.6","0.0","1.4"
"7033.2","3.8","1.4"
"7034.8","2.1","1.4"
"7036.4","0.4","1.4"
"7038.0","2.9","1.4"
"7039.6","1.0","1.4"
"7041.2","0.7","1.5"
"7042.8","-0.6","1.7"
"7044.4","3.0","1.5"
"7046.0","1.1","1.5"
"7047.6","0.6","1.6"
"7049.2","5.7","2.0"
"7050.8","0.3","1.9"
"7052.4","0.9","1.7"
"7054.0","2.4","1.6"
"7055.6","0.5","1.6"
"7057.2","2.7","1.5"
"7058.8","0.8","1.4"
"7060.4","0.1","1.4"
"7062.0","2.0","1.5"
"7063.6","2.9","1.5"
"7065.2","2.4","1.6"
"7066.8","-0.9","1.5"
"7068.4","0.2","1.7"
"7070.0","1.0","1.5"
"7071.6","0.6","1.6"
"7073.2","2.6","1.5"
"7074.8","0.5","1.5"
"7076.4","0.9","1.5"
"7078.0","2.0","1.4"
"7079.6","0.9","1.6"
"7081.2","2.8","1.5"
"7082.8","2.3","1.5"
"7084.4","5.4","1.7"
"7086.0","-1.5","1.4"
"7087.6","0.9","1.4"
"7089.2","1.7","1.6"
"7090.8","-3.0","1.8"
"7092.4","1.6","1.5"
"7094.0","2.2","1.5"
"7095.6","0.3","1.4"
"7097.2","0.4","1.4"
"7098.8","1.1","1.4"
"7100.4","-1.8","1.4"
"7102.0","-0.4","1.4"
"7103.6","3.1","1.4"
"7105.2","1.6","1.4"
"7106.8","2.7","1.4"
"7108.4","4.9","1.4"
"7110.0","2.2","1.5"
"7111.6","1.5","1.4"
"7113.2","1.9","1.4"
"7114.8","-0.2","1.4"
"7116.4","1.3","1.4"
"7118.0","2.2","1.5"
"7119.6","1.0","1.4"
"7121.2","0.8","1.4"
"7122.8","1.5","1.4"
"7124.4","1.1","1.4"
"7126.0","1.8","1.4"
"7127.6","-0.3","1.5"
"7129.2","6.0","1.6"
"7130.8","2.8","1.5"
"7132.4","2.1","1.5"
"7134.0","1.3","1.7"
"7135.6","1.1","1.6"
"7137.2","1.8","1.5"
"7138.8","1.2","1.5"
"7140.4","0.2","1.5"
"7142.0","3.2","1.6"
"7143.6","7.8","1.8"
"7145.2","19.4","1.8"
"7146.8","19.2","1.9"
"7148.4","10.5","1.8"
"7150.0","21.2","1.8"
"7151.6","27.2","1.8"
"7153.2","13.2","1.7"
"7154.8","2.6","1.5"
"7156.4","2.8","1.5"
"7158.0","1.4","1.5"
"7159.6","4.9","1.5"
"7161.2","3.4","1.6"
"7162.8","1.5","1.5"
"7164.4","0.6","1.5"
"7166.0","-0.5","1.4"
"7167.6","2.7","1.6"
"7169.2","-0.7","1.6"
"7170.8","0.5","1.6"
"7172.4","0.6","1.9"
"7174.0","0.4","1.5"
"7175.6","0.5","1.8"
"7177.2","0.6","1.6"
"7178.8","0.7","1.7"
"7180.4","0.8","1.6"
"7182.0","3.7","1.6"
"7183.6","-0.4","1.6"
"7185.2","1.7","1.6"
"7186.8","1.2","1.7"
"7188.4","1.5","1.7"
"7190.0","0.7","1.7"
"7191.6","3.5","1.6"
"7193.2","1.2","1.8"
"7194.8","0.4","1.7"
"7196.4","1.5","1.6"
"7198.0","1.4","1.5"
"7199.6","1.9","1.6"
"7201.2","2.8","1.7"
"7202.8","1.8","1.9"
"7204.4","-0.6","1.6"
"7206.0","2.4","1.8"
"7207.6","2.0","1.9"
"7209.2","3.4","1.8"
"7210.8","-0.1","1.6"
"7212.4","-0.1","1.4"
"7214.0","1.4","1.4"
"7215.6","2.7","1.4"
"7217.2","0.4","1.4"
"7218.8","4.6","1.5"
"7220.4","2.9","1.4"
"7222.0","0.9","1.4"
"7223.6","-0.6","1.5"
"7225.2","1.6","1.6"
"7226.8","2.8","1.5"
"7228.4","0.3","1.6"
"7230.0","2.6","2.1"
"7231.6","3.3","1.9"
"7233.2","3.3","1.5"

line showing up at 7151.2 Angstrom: [O II] 3727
